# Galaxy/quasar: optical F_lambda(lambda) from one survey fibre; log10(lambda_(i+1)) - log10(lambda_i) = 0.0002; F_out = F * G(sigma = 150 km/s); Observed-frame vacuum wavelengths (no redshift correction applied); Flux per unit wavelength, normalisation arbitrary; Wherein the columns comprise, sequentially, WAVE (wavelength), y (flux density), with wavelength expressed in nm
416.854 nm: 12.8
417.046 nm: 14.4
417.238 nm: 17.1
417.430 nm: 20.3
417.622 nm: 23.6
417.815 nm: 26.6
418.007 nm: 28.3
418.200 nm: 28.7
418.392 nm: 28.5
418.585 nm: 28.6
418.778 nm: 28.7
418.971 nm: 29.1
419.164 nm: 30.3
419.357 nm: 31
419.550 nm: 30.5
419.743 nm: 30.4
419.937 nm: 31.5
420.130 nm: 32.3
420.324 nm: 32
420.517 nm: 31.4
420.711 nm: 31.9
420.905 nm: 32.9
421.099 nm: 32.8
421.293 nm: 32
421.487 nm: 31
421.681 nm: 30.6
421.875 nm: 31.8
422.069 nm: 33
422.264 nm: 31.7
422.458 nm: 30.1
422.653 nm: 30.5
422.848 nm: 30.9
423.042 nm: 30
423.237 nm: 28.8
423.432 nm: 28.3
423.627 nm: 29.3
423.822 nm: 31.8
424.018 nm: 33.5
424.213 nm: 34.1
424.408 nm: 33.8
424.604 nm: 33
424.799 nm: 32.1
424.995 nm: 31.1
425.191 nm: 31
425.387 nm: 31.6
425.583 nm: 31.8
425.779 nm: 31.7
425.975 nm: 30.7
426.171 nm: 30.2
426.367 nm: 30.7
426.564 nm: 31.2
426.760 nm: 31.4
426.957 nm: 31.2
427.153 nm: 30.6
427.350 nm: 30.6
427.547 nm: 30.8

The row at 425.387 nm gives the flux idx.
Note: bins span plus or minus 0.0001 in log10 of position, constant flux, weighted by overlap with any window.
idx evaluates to 31.6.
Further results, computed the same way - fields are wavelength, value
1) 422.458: 30.1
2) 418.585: 28.6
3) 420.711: 31.9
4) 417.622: 23.6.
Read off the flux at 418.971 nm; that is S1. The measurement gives 29.1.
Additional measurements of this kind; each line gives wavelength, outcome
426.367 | 30.7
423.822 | 31.8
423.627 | 29.3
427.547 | 30.8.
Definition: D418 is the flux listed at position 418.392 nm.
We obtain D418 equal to 28.5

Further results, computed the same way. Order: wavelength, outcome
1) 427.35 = 30.6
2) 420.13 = 32.3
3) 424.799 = 32.1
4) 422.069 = 33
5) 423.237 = 28.8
